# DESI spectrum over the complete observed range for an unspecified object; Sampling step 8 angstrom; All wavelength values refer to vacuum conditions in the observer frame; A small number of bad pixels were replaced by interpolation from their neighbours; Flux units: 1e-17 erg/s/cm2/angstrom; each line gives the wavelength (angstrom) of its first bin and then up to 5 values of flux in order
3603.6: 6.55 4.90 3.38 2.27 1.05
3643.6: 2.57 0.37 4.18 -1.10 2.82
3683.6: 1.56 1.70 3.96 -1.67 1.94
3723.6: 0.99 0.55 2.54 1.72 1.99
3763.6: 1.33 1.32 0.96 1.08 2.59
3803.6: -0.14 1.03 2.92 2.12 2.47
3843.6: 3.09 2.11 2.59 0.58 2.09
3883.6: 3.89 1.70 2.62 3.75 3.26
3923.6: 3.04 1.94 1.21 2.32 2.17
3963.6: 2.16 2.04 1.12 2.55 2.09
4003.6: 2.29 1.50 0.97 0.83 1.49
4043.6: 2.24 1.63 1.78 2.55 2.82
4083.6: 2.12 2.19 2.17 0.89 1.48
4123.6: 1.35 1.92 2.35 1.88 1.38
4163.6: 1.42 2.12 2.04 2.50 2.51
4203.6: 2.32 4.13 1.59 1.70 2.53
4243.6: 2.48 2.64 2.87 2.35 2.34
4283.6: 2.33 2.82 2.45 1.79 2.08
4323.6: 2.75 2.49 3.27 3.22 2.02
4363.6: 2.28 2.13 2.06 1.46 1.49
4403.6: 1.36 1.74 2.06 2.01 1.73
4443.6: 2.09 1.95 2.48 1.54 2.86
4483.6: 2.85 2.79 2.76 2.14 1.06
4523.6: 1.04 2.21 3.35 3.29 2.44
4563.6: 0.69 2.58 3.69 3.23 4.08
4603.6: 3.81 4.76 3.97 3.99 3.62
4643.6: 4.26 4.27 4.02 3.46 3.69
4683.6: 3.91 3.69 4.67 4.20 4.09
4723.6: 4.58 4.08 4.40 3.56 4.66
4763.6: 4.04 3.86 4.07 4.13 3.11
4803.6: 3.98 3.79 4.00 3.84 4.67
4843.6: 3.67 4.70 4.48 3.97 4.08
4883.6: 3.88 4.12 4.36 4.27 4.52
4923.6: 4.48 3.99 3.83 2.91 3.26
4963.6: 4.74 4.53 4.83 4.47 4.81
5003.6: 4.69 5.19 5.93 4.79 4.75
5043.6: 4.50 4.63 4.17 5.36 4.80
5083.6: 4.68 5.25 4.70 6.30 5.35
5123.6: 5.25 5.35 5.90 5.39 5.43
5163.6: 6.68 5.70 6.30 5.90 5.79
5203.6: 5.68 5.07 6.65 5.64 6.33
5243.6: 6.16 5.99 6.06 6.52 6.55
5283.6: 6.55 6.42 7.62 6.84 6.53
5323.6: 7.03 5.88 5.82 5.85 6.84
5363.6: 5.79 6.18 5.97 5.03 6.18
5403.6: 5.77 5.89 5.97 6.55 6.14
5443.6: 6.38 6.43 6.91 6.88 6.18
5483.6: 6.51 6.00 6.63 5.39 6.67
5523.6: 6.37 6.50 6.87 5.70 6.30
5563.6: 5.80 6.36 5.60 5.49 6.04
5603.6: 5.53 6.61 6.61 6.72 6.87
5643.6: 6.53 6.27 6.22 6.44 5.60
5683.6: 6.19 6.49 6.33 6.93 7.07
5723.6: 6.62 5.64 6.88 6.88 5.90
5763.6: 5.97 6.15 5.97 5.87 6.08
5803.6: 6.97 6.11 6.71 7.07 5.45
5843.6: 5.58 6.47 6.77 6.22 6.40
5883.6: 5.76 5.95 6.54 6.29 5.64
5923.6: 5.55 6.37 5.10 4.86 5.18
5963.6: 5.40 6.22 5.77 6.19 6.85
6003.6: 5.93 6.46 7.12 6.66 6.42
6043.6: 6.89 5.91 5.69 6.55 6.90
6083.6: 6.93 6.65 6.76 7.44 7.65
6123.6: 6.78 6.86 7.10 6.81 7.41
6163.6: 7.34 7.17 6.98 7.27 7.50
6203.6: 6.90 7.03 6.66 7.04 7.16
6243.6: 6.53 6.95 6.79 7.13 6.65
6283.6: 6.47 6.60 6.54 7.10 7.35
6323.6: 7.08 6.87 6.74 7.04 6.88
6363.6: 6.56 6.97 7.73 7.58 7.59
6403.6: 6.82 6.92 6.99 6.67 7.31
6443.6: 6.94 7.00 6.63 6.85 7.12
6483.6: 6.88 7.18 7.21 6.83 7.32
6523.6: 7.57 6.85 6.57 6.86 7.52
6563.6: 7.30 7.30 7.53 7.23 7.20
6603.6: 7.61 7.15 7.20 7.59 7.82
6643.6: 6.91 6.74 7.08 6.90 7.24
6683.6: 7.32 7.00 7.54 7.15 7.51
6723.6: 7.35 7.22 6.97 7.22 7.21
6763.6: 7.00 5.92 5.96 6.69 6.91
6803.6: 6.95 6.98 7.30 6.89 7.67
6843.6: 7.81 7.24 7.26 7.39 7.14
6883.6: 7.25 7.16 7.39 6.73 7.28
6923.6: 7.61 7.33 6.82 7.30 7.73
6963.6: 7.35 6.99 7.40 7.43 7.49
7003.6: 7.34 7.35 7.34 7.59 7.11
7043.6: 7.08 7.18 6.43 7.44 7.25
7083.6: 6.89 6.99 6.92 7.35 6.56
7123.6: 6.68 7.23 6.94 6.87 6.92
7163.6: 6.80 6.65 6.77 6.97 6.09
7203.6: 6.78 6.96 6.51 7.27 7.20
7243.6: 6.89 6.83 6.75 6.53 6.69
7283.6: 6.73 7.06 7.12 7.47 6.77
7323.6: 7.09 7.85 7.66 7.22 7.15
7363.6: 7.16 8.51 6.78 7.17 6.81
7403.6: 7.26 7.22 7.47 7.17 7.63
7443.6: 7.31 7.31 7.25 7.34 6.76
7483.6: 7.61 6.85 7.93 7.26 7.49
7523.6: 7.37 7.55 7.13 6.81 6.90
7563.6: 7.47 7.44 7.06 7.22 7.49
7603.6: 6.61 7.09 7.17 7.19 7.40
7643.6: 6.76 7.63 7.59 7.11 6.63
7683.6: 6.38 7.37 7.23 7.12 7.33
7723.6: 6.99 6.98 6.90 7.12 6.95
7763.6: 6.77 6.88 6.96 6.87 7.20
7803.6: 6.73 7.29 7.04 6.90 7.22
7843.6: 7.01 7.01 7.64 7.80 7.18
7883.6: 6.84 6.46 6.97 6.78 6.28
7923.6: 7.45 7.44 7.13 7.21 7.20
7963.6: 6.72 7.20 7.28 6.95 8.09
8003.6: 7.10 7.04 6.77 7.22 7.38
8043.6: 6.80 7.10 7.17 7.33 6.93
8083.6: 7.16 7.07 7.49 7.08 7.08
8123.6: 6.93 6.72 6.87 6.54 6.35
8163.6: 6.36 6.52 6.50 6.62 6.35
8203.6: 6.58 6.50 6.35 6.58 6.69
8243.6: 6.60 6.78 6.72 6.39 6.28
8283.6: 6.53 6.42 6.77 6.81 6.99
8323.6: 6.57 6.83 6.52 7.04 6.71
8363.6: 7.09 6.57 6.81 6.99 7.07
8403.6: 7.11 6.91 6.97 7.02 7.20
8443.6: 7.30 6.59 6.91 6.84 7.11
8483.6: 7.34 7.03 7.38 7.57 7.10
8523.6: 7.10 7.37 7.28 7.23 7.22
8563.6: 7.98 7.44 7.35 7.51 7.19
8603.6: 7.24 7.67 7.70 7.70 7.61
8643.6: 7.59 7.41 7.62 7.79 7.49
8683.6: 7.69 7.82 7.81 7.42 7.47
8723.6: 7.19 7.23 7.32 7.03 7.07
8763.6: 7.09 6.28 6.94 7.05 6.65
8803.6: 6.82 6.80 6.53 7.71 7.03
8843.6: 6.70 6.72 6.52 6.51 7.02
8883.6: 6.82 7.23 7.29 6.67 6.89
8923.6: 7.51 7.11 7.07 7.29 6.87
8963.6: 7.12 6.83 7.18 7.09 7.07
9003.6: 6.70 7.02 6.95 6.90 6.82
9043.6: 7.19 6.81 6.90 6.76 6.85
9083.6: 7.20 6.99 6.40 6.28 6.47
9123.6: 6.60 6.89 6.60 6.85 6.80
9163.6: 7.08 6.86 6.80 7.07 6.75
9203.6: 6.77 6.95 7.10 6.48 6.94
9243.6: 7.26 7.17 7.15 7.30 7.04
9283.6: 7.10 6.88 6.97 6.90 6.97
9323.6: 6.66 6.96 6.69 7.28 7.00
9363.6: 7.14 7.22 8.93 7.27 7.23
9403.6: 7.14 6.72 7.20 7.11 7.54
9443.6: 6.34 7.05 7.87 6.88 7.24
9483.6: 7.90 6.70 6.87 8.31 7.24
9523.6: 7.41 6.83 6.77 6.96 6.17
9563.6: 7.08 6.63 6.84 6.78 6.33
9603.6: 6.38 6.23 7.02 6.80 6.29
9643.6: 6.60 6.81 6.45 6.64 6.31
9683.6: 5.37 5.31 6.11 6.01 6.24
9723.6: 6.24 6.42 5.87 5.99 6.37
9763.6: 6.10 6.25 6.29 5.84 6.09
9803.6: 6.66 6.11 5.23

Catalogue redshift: 0.150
